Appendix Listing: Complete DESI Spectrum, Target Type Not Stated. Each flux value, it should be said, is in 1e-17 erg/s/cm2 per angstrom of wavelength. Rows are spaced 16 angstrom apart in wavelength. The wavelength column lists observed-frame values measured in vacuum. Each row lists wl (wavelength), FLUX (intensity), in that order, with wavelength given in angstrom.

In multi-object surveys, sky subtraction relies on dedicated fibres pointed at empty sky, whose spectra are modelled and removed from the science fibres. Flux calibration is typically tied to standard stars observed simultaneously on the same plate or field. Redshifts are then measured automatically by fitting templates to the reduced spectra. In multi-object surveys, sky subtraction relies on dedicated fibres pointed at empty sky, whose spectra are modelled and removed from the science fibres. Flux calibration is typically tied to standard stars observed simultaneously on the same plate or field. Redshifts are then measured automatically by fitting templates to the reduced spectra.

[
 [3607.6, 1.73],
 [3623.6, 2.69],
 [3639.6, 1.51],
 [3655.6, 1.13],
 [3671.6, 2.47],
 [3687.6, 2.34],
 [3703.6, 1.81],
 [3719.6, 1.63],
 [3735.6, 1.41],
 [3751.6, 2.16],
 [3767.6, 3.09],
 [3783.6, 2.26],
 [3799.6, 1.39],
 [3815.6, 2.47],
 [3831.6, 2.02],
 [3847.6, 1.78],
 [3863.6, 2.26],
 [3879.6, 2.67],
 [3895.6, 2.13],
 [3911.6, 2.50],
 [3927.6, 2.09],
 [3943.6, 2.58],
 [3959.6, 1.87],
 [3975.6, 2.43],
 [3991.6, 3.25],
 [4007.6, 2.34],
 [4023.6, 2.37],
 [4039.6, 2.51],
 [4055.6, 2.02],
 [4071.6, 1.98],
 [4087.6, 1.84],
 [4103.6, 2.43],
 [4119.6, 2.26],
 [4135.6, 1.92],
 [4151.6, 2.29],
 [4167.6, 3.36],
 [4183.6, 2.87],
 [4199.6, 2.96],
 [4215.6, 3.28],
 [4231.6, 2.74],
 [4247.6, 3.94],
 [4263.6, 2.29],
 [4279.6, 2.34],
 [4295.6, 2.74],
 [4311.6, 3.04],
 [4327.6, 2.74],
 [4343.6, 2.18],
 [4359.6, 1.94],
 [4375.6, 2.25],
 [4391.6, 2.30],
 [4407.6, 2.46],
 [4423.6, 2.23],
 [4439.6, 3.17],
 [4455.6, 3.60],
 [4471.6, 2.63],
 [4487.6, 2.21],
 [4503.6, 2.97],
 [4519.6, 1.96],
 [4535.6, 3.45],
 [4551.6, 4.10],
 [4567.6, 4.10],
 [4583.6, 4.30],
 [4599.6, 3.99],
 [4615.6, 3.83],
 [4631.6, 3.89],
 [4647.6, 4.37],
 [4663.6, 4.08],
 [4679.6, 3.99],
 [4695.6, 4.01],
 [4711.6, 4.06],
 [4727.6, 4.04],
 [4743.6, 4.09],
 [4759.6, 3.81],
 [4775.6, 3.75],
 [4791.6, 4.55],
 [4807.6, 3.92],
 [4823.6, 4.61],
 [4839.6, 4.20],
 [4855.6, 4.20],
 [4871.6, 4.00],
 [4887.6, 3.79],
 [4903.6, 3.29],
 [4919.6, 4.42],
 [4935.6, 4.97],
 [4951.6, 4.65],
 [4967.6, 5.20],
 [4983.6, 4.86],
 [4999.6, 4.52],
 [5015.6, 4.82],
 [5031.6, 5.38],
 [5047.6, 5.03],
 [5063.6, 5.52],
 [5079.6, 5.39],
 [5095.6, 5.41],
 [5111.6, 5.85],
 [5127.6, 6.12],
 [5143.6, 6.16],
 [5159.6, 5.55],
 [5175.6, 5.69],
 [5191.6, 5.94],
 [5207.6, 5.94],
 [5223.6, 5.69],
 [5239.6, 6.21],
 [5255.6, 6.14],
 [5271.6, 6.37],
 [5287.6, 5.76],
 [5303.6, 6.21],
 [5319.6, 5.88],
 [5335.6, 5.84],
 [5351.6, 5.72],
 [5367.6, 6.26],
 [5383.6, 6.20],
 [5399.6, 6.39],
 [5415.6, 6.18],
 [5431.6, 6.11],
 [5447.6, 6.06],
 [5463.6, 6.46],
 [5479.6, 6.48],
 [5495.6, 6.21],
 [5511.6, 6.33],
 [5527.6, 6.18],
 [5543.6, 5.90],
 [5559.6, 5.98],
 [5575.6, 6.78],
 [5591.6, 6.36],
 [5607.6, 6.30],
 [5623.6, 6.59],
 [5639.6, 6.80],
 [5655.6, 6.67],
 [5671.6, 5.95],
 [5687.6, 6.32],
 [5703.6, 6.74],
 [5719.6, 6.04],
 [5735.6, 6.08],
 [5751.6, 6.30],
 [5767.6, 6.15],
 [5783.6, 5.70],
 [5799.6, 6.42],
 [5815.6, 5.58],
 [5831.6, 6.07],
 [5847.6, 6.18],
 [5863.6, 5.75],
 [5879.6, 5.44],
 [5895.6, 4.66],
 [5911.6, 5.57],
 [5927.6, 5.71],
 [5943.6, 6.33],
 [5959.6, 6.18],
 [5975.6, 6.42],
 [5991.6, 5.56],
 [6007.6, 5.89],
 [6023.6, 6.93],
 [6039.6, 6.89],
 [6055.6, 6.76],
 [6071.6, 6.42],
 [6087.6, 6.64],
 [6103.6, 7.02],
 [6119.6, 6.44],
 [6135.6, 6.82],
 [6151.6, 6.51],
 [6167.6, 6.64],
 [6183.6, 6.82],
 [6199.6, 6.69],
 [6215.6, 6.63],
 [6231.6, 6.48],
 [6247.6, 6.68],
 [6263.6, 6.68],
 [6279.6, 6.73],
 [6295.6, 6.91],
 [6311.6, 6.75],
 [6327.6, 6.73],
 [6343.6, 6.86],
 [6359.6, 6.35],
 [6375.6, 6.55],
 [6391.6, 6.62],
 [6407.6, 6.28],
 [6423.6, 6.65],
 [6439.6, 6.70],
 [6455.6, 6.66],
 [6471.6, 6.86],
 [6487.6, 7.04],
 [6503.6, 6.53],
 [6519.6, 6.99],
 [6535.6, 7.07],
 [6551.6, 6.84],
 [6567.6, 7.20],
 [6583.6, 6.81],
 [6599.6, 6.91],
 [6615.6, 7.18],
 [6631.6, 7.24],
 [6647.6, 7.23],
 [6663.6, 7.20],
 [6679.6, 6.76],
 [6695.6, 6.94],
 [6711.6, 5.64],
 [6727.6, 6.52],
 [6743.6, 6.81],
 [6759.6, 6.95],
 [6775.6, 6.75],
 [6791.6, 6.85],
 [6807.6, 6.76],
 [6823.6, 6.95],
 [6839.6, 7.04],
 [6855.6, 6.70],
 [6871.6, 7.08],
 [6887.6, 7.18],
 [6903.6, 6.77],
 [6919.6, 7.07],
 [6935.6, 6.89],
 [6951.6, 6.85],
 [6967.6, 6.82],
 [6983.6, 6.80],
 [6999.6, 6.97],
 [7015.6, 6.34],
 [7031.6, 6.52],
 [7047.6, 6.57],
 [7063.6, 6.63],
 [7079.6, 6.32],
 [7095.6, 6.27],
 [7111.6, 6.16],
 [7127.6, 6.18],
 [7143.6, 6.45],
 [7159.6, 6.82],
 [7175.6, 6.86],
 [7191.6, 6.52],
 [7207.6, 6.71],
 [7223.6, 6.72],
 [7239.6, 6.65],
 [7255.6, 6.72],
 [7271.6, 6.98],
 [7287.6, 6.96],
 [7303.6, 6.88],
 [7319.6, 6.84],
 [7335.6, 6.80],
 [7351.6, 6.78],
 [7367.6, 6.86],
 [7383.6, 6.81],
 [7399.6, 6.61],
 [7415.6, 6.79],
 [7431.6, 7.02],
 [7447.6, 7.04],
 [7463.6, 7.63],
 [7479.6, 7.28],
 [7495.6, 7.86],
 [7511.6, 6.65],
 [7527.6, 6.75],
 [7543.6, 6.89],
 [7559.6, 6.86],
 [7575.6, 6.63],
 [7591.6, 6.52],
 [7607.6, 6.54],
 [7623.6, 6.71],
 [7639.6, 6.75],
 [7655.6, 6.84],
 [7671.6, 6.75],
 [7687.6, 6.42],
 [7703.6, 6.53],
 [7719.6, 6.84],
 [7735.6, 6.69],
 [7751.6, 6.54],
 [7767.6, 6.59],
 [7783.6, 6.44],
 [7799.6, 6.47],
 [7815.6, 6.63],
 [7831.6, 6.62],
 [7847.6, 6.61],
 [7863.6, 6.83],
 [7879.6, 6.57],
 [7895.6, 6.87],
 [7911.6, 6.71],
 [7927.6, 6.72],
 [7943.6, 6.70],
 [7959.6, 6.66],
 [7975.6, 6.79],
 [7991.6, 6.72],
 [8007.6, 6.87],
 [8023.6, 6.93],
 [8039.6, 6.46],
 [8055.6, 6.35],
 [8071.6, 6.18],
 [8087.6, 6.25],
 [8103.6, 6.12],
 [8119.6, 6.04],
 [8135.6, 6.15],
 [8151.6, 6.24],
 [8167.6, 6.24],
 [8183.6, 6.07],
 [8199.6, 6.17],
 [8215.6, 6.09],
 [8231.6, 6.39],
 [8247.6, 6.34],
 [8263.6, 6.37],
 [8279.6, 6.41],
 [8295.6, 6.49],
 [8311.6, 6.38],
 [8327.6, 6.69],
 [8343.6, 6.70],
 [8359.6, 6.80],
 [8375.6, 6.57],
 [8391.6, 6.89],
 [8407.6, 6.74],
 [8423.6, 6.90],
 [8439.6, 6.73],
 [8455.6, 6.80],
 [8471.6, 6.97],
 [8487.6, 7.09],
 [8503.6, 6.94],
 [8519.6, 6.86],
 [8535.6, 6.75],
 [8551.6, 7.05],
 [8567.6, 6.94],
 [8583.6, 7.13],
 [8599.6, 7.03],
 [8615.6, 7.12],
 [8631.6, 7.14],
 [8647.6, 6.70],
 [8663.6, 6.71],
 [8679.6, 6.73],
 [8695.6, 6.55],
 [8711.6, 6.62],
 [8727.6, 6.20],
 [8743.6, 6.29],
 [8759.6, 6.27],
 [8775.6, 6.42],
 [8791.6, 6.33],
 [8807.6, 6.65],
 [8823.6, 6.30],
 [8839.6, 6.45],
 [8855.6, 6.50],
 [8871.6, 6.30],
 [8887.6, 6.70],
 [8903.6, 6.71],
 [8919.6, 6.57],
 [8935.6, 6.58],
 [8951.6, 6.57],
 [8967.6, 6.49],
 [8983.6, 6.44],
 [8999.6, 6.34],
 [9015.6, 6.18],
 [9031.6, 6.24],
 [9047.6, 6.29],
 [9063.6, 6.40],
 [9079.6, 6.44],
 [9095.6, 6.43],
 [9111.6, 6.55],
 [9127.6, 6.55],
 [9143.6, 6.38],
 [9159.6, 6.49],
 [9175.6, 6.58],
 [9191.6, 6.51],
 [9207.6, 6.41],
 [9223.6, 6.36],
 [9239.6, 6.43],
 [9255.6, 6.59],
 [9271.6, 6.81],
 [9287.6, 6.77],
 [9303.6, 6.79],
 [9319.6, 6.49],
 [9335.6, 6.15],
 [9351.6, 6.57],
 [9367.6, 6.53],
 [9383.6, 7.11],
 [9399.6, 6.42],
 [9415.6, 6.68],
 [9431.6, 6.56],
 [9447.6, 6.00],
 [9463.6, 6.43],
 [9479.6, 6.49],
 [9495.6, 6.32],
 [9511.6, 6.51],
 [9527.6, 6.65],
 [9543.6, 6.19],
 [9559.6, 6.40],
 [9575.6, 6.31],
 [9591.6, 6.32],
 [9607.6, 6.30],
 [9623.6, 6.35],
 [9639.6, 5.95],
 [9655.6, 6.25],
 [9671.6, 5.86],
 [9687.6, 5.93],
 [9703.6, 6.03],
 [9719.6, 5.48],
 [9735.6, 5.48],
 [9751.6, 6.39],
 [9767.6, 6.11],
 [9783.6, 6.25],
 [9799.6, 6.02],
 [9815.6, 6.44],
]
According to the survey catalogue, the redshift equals 0.14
